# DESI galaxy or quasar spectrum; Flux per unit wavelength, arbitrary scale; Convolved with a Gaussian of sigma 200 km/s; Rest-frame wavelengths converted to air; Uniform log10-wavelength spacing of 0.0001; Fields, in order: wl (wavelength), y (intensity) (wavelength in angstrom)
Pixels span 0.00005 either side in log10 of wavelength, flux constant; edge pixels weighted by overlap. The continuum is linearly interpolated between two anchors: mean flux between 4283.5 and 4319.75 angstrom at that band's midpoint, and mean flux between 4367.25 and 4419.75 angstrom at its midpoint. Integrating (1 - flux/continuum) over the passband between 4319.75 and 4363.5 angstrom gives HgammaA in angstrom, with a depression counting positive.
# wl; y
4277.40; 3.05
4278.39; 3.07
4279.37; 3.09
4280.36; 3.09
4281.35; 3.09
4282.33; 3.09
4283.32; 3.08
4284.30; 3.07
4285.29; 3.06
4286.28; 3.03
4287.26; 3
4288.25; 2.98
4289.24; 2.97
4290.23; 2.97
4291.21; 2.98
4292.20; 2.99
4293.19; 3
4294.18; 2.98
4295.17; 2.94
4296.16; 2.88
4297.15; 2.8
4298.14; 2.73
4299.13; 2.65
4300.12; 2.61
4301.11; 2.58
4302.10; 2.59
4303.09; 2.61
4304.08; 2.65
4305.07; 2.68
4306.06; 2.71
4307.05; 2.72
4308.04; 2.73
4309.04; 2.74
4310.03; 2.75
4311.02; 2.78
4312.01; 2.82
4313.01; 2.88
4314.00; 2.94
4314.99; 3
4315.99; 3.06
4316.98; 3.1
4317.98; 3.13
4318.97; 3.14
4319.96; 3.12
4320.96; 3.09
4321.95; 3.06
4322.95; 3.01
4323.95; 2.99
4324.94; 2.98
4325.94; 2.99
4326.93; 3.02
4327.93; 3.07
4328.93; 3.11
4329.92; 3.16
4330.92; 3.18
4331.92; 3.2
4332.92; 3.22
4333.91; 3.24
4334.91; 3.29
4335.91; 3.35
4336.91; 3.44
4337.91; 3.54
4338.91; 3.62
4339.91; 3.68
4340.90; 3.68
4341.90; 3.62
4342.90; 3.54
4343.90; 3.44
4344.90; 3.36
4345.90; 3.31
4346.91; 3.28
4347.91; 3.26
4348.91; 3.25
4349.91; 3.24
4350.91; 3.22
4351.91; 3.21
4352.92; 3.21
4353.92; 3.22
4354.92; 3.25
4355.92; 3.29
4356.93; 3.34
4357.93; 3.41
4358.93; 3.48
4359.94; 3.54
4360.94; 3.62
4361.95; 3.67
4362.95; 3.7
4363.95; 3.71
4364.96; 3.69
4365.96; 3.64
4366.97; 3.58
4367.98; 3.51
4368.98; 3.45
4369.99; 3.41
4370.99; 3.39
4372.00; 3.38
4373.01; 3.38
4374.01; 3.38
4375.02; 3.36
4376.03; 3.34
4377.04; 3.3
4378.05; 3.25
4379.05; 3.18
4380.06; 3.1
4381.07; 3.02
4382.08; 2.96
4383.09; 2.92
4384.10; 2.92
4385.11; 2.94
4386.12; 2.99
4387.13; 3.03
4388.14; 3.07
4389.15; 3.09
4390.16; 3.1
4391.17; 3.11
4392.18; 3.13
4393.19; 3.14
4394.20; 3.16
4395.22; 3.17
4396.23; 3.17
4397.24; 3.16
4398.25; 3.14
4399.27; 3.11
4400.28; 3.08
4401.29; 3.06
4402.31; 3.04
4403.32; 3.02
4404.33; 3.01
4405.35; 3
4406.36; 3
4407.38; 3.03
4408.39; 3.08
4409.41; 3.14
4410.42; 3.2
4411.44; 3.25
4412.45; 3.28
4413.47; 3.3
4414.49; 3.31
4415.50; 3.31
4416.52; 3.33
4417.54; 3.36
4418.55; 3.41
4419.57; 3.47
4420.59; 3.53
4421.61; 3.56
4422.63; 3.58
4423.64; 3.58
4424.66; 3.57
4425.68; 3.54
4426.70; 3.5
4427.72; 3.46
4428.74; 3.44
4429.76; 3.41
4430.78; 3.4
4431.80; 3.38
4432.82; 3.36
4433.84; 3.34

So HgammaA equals -4.4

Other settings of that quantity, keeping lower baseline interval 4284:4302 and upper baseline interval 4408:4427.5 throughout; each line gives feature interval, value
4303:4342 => -0.9 angstrom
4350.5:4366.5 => -1.5 angstrom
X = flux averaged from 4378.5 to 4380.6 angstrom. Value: 3.15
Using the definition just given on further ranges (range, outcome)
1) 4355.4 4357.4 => 3.31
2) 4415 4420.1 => 3.37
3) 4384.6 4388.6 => 3.01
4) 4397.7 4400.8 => 3.11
